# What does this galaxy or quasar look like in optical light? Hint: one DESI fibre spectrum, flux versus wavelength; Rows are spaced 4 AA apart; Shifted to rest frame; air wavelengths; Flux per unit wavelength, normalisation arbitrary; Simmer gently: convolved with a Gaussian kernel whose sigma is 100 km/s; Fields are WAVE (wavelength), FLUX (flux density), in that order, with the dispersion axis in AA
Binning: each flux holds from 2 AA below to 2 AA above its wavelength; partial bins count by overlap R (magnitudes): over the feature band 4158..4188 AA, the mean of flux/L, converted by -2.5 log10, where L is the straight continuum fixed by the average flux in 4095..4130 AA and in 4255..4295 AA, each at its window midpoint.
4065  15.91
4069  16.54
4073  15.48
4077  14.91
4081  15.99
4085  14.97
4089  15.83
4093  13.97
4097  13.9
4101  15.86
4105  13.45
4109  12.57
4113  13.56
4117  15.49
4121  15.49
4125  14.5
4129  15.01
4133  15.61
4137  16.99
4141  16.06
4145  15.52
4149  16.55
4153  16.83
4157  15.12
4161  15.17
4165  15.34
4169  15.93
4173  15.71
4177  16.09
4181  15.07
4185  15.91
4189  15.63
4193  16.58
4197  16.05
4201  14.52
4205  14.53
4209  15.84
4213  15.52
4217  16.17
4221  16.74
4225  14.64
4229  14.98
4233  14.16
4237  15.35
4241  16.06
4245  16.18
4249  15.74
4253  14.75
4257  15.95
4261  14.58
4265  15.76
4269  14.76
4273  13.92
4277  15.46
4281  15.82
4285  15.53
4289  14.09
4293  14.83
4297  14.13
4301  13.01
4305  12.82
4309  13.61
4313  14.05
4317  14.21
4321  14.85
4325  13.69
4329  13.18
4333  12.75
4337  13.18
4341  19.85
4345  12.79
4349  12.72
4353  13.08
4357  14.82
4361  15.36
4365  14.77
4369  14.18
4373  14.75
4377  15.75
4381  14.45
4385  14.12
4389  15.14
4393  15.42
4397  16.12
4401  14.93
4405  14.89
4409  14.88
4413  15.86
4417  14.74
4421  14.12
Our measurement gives -0.07 mag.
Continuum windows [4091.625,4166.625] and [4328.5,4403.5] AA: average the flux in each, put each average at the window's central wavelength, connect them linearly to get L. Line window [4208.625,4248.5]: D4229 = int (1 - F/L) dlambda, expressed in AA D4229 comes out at -1.7 AA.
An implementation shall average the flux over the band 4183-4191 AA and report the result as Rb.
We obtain 15.8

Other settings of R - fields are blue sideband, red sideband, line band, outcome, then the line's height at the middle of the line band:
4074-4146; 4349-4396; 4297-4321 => 0.079 mag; 14.7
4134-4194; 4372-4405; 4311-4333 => 0.107 mag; 15.3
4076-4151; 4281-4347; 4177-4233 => -0.061 mag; 14.7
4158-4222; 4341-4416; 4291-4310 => 0.111 mag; 15.2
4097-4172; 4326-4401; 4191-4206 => -0.030 mag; 15.1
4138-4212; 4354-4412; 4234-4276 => 0.010 mag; 15.4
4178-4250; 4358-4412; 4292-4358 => 0.092 mag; 15.2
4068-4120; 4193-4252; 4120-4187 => -0.042 mag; 15.1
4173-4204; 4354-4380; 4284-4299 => 0.044 mag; 15.2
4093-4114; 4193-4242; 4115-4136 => -0.082 mag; 14.2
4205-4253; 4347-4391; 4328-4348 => 0.027 mag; 14.7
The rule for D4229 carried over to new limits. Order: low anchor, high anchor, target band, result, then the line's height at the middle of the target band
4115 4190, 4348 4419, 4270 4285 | 0.10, 15.2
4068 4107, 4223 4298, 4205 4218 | -0.46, 15.1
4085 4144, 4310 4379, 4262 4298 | -1.09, 14.5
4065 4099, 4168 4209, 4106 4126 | 1.42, 15.4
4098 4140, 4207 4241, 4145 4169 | -1.13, 15.1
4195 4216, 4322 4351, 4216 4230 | -0.44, 15.2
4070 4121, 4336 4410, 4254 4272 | -0.45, 14.8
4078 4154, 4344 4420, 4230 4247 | -0.54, 14.9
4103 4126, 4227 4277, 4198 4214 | -0.31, 14.8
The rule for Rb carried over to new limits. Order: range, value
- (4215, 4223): 16.5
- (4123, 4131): 14.8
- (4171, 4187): 15.7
